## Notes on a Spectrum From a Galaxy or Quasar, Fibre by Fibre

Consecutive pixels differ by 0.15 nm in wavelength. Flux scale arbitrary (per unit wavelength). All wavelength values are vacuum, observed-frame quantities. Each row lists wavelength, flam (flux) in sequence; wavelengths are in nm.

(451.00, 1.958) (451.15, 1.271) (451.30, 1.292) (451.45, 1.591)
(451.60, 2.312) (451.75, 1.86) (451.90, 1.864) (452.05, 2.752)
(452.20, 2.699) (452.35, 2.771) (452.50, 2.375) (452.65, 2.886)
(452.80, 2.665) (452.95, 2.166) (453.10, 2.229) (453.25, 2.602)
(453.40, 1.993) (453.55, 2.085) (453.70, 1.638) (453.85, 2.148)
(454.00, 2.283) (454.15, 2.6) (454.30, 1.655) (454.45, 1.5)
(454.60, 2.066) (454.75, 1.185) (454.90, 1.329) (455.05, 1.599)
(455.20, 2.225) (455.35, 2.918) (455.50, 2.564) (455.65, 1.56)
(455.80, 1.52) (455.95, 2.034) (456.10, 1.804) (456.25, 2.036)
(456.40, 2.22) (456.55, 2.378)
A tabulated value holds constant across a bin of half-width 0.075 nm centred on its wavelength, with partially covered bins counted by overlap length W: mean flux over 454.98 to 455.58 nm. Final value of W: 2.33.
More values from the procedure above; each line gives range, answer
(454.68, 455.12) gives 1.37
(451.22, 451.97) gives 1.78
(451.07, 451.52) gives 1.39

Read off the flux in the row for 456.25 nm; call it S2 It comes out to 2.036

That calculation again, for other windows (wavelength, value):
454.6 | 2.066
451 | 1.958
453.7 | 1.638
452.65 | 2.886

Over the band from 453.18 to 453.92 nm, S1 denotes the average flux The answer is 2.09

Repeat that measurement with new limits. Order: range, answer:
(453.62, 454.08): 2.03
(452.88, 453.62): 2.22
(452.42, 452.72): 2.63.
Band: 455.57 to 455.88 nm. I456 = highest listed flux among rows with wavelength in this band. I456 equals 1.56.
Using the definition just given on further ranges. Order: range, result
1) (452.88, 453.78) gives 2.602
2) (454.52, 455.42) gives 2.918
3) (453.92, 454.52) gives 2.6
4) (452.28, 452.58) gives 2.771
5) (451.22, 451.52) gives 1.591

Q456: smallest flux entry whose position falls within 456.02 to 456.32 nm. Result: 1.804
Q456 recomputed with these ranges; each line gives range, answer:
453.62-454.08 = 1.638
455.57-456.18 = 1.52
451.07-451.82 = 1.271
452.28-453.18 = 2.166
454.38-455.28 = 1.185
